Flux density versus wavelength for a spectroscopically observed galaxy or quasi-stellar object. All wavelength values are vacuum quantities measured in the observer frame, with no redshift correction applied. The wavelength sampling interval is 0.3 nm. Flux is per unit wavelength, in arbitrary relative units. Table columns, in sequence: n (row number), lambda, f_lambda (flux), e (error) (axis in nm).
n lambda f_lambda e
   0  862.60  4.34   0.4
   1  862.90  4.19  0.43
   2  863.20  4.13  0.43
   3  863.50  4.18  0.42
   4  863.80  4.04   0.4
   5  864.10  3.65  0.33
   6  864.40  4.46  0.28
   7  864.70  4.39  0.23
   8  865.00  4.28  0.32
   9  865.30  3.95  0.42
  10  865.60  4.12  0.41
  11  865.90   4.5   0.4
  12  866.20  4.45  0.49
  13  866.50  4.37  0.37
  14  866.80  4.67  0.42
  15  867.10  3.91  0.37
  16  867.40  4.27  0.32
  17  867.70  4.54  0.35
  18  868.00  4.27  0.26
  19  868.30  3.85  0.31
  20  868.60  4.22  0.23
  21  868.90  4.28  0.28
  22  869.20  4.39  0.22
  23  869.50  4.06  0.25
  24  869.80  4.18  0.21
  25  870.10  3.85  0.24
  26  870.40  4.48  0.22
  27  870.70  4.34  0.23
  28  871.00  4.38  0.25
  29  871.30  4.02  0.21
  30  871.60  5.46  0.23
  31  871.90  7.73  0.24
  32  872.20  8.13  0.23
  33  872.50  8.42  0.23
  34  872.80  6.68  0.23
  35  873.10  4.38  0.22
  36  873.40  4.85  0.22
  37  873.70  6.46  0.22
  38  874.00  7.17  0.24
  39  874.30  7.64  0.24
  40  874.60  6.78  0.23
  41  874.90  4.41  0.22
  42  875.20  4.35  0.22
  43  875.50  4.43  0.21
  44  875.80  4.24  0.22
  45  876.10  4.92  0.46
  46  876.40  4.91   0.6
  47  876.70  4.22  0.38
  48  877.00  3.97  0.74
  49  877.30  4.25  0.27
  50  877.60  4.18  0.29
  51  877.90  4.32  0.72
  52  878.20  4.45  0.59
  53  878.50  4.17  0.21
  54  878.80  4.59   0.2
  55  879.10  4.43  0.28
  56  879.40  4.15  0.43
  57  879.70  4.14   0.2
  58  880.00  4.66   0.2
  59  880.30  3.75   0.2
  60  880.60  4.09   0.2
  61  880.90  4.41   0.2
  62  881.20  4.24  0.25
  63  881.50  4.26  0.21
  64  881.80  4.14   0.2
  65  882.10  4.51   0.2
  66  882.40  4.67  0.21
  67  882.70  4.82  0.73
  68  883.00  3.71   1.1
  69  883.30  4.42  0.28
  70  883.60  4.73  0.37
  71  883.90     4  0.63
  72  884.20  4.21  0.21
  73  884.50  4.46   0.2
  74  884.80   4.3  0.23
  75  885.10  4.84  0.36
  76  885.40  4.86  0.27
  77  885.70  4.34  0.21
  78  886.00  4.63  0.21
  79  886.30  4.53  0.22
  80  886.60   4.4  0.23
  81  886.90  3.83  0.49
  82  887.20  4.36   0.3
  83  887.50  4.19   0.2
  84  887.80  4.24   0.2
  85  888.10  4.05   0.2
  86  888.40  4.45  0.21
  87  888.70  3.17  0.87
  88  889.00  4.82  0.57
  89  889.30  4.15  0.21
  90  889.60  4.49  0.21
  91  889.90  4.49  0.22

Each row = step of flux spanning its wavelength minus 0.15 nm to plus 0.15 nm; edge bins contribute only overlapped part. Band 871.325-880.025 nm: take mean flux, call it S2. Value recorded 5.25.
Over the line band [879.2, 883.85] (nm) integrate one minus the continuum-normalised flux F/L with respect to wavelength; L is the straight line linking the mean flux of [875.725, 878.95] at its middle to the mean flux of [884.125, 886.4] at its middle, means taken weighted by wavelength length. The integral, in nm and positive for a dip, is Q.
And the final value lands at 0.162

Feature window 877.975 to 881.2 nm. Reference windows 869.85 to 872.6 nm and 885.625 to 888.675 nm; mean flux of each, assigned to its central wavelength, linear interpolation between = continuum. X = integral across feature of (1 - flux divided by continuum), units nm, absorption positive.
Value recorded 0.39 nm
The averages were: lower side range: 5.54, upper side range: 4.25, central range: 4.28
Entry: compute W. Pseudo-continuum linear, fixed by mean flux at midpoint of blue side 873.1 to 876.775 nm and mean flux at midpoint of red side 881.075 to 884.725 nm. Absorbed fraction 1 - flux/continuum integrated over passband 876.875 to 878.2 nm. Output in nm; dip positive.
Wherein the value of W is 0.212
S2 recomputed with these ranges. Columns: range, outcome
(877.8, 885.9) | 4.36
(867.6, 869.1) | 4.23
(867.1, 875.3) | 5.23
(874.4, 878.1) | 4.62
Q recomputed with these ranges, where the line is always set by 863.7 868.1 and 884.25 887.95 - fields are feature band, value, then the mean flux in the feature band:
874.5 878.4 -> -0.180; 4.54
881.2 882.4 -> 0.010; 4.34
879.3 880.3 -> 0.028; 4.24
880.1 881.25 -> 0.062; 4.14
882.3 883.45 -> -0.002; 4.39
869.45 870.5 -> 0.038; 4.13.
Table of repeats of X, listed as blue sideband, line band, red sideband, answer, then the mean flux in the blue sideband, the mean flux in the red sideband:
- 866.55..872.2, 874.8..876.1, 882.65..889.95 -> 0.022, 4.59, 4.33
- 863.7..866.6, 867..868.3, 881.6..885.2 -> 0.009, 4.22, 4.39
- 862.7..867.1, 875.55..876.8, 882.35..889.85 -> -0.083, 4.23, 4.34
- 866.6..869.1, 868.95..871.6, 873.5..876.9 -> 0.196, 4.26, 5.38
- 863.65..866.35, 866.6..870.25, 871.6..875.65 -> 0.572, 4.2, 6.23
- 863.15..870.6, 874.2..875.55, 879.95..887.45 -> -0.390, 4.22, 4.36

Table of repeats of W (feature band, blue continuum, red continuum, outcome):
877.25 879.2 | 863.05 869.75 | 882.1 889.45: -0.021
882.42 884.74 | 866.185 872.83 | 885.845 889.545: 0.019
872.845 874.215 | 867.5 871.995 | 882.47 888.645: -0.436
